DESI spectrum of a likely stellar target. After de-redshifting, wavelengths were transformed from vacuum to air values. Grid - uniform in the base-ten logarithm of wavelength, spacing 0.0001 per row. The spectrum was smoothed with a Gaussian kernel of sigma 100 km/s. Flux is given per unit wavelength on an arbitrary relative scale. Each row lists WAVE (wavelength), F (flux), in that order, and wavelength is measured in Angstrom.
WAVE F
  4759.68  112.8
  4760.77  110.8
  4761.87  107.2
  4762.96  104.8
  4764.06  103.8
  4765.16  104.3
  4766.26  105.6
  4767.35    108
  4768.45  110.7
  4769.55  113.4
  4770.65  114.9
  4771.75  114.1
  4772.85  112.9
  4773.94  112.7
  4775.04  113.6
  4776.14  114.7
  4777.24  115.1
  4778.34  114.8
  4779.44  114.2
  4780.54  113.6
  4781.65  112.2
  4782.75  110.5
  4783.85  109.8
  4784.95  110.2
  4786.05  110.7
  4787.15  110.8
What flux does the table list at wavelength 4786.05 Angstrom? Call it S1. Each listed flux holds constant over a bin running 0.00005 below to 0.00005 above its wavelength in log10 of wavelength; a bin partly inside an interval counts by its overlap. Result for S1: 110.7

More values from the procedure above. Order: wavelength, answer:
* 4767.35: 108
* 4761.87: 107.2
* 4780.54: 113.6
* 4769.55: 113.4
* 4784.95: 110.2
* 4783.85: 109.8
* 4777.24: 115.1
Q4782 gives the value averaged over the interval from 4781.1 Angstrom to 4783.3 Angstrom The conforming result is 111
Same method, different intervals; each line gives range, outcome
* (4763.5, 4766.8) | 104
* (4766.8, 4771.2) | 112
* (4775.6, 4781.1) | 114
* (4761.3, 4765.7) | 105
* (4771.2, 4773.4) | 114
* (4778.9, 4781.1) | 113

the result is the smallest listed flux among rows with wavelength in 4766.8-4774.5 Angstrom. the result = 108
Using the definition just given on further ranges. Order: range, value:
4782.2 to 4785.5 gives 109.8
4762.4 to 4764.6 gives 103.8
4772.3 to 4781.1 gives 112.7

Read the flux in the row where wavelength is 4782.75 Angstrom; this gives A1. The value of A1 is 110.5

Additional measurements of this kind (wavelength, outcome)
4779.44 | 114.2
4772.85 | 112.9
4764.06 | 103.8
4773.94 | 112.7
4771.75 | 114.1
